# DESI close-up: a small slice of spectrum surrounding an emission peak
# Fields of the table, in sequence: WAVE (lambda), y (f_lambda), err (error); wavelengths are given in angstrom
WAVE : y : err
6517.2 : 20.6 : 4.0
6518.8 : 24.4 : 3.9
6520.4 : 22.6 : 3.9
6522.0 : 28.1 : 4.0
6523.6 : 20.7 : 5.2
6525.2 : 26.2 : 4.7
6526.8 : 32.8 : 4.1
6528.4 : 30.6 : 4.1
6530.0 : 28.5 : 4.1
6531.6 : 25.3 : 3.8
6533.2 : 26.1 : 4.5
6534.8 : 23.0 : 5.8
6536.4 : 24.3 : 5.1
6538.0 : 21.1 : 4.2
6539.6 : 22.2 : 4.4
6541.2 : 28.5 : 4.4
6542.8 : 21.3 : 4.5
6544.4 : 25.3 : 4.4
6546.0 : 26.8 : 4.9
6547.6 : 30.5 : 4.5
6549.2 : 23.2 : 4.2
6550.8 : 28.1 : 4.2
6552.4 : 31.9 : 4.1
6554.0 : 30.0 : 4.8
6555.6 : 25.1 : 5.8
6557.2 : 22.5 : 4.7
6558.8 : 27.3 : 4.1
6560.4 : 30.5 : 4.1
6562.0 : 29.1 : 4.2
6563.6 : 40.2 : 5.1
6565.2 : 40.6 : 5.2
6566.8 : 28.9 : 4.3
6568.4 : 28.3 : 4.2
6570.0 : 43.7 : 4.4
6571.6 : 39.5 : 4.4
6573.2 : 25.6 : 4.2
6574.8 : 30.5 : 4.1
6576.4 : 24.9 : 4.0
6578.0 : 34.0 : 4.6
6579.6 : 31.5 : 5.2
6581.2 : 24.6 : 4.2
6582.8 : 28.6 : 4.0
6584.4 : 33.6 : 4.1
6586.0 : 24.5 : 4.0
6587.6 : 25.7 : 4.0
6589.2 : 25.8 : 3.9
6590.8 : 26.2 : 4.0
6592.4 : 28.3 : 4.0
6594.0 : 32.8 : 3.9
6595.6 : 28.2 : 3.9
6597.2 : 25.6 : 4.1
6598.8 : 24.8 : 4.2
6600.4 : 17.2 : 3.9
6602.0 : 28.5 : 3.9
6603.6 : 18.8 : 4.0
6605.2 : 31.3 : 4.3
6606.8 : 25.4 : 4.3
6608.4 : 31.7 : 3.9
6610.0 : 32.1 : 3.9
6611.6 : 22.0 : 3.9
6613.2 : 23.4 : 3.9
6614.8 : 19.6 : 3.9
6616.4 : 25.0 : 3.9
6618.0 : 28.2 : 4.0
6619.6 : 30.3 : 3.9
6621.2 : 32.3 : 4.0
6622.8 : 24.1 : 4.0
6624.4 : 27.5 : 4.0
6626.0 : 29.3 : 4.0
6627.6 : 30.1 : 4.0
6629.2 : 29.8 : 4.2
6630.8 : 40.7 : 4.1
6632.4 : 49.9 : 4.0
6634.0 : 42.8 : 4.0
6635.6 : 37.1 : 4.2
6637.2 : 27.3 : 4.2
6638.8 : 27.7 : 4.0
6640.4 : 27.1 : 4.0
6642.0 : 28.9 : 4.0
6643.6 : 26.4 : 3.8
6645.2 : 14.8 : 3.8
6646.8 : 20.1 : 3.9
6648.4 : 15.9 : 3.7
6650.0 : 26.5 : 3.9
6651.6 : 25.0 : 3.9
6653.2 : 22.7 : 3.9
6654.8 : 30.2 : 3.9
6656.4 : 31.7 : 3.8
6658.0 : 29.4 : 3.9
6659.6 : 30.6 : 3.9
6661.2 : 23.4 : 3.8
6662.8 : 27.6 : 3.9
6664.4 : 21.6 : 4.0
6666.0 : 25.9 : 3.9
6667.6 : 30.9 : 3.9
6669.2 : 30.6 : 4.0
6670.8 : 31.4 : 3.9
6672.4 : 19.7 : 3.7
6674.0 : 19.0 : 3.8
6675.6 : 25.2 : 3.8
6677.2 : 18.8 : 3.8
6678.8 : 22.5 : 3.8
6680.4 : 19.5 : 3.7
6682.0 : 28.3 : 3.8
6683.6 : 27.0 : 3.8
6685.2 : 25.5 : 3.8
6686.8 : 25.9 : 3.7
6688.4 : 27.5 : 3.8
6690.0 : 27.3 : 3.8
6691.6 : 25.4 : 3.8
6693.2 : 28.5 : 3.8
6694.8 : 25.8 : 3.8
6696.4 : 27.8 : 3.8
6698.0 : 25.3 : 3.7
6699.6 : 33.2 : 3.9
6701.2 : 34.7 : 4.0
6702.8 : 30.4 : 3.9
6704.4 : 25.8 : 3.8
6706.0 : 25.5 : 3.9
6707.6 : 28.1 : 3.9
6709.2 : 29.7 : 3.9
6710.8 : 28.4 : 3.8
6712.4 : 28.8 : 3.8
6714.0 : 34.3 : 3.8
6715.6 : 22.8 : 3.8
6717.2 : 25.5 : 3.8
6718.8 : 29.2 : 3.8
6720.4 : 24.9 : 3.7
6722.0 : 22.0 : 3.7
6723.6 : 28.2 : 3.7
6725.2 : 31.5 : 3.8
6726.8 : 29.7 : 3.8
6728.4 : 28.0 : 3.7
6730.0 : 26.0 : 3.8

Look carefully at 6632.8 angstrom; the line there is [O III] 5007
